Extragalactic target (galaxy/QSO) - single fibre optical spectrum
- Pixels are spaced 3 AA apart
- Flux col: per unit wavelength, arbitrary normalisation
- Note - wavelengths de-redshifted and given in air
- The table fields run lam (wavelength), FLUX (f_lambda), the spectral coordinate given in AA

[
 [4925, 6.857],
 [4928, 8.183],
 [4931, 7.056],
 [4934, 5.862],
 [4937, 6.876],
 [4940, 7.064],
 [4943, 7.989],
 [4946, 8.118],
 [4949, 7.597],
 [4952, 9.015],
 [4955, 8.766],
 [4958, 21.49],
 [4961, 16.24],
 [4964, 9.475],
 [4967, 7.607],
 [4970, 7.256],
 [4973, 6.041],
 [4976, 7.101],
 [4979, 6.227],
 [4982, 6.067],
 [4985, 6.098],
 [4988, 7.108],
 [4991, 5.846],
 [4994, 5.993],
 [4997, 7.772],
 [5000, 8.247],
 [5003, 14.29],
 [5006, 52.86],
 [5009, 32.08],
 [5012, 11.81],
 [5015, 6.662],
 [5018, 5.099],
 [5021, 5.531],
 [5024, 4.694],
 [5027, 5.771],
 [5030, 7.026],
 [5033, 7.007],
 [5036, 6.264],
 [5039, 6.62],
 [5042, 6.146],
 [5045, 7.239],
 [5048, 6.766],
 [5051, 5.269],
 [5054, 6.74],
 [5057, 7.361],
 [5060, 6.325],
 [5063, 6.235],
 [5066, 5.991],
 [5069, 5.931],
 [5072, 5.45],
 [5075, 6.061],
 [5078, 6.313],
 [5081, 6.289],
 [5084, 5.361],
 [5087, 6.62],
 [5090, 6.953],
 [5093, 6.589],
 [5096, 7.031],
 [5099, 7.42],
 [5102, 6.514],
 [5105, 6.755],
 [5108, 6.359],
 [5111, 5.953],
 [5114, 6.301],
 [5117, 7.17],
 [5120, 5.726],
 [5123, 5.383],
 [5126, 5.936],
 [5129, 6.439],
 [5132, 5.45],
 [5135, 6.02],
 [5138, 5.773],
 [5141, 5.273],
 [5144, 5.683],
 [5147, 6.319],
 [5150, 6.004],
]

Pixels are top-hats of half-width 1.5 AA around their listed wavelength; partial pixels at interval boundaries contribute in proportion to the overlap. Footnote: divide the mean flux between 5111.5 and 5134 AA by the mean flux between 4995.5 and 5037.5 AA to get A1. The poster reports 0.5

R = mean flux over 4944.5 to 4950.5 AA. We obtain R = 7.86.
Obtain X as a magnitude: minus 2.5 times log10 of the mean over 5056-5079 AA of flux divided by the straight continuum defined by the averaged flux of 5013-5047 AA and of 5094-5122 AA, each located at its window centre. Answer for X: 0.04 mag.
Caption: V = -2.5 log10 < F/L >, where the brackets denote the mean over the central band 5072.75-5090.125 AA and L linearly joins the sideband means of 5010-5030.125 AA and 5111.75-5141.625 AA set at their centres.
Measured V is 0.06 mag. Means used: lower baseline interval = 7.26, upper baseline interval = 5.97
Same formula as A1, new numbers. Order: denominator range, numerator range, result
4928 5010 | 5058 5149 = 0.57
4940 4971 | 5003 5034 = 1.36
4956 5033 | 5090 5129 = 0.59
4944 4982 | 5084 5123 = 0.69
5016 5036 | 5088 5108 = 1.16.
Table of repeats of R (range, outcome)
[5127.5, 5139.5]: 5.92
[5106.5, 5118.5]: 6.45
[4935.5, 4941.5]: 6.97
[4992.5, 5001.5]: 7.34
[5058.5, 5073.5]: 5.99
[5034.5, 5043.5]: 6.34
